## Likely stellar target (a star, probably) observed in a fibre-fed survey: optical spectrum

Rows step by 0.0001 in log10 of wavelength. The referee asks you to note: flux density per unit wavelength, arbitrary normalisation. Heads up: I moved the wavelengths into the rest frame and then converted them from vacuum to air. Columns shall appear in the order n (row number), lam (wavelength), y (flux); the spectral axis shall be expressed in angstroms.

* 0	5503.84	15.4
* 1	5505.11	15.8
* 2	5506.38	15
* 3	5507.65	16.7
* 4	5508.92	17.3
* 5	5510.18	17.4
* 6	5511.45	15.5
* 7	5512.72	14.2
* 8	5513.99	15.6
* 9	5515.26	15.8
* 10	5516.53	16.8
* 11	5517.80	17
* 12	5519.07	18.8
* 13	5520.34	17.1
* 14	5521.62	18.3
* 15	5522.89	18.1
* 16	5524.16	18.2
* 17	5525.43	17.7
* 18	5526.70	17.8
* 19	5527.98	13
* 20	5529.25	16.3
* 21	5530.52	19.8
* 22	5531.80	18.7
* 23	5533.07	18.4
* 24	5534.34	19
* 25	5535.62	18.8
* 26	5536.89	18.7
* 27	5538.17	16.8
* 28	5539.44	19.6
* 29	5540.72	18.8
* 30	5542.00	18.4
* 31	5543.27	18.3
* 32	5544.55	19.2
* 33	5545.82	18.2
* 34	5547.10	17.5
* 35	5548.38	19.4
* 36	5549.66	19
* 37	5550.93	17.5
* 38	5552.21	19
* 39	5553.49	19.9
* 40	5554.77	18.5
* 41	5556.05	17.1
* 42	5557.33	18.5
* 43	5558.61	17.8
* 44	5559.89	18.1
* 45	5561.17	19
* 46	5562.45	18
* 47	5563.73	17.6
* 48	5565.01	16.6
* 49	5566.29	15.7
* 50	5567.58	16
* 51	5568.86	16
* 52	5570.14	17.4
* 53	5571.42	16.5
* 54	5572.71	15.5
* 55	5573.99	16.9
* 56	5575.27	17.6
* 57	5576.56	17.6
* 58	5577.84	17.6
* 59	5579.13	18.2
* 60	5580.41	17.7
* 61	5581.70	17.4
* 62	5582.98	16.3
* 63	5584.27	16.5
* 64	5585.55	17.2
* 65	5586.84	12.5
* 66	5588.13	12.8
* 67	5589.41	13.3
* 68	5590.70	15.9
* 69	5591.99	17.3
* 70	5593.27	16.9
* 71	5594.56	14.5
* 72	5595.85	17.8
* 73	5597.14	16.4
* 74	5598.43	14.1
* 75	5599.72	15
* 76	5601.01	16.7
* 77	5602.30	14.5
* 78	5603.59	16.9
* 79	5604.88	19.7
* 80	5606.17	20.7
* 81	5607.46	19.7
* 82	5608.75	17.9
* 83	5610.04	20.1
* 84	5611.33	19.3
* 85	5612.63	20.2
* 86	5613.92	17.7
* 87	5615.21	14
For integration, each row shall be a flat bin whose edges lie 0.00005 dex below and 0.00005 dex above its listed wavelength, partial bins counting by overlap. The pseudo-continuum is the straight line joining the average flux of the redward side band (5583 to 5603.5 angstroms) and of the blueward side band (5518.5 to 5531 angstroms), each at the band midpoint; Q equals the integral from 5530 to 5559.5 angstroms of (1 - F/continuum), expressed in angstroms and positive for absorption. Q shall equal -2.90 angstroms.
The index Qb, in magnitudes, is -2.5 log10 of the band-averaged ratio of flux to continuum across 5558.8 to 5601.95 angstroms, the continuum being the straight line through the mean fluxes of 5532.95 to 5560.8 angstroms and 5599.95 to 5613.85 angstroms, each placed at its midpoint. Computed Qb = 0.13 mag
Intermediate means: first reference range 18.5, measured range 16.4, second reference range 18.4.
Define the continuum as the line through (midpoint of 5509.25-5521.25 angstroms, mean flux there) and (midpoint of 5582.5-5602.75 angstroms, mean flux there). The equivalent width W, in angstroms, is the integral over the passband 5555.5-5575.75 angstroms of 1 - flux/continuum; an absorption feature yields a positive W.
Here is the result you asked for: -1.65 angstroms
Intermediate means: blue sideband 16.5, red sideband 15.5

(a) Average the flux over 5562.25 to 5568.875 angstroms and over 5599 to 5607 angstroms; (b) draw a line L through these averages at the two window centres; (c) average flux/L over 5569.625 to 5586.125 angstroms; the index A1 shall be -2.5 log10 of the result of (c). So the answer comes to -0.02 mag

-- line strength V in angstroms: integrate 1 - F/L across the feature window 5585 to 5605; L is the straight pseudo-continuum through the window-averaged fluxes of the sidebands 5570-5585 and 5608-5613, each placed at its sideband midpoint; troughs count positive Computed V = 2.9 angstroms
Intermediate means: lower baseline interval 17.1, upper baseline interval 19.3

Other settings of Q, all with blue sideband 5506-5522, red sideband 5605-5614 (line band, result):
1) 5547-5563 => -0.6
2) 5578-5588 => 1.2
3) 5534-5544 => -0.7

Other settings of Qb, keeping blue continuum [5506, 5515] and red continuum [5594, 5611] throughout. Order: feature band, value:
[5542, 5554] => -0.132 mag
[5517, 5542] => -0.107 mag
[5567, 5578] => 0.006 mag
